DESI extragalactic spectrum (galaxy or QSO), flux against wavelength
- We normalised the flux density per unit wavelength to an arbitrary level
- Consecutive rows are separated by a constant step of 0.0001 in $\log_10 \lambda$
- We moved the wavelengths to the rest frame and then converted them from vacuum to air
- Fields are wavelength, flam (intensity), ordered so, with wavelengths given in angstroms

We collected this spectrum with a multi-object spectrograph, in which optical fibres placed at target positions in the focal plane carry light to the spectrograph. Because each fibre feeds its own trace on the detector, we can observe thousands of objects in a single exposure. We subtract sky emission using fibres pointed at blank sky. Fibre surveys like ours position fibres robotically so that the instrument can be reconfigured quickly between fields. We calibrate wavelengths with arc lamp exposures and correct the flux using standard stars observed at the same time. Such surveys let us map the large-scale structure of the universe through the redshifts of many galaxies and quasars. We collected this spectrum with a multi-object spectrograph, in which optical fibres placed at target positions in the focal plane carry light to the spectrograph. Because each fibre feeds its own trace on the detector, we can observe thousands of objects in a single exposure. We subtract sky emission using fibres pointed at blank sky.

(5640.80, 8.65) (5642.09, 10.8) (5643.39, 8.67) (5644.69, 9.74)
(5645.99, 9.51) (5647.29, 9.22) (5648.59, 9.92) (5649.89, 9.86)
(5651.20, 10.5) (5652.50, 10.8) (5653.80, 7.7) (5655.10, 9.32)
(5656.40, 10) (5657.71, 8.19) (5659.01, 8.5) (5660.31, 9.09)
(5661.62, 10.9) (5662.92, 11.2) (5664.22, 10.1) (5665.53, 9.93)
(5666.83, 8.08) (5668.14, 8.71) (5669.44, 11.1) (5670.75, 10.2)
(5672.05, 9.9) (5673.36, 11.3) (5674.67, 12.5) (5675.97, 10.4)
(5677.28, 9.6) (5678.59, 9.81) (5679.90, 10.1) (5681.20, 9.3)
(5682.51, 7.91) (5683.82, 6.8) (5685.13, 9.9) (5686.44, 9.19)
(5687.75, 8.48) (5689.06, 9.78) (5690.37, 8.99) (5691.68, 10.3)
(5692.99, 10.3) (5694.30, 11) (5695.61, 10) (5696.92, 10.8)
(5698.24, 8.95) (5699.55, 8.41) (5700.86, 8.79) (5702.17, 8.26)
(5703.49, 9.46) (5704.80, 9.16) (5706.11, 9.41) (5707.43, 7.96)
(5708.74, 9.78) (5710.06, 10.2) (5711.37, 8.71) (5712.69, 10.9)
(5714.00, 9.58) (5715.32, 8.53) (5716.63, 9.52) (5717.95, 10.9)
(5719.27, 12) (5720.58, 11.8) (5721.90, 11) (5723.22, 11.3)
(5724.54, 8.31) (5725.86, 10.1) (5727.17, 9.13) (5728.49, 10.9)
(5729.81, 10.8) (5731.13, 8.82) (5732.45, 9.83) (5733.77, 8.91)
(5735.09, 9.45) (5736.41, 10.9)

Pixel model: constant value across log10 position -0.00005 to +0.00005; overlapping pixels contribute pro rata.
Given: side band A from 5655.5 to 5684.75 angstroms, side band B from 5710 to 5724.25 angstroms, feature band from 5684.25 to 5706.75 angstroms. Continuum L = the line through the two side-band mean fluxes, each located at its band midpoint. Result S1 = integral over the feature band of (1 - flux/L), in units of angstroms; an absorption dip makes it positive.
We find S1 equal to 1.3 angstroms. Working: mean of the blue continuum 9.71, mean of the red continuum 10.4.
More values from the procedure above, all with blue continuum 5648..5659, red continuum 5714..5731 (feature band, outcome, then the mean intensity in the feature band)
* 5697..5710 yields 1.3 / 9.05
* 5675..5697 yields 0.6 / 9.58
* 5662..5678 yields -1.0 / 10.3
